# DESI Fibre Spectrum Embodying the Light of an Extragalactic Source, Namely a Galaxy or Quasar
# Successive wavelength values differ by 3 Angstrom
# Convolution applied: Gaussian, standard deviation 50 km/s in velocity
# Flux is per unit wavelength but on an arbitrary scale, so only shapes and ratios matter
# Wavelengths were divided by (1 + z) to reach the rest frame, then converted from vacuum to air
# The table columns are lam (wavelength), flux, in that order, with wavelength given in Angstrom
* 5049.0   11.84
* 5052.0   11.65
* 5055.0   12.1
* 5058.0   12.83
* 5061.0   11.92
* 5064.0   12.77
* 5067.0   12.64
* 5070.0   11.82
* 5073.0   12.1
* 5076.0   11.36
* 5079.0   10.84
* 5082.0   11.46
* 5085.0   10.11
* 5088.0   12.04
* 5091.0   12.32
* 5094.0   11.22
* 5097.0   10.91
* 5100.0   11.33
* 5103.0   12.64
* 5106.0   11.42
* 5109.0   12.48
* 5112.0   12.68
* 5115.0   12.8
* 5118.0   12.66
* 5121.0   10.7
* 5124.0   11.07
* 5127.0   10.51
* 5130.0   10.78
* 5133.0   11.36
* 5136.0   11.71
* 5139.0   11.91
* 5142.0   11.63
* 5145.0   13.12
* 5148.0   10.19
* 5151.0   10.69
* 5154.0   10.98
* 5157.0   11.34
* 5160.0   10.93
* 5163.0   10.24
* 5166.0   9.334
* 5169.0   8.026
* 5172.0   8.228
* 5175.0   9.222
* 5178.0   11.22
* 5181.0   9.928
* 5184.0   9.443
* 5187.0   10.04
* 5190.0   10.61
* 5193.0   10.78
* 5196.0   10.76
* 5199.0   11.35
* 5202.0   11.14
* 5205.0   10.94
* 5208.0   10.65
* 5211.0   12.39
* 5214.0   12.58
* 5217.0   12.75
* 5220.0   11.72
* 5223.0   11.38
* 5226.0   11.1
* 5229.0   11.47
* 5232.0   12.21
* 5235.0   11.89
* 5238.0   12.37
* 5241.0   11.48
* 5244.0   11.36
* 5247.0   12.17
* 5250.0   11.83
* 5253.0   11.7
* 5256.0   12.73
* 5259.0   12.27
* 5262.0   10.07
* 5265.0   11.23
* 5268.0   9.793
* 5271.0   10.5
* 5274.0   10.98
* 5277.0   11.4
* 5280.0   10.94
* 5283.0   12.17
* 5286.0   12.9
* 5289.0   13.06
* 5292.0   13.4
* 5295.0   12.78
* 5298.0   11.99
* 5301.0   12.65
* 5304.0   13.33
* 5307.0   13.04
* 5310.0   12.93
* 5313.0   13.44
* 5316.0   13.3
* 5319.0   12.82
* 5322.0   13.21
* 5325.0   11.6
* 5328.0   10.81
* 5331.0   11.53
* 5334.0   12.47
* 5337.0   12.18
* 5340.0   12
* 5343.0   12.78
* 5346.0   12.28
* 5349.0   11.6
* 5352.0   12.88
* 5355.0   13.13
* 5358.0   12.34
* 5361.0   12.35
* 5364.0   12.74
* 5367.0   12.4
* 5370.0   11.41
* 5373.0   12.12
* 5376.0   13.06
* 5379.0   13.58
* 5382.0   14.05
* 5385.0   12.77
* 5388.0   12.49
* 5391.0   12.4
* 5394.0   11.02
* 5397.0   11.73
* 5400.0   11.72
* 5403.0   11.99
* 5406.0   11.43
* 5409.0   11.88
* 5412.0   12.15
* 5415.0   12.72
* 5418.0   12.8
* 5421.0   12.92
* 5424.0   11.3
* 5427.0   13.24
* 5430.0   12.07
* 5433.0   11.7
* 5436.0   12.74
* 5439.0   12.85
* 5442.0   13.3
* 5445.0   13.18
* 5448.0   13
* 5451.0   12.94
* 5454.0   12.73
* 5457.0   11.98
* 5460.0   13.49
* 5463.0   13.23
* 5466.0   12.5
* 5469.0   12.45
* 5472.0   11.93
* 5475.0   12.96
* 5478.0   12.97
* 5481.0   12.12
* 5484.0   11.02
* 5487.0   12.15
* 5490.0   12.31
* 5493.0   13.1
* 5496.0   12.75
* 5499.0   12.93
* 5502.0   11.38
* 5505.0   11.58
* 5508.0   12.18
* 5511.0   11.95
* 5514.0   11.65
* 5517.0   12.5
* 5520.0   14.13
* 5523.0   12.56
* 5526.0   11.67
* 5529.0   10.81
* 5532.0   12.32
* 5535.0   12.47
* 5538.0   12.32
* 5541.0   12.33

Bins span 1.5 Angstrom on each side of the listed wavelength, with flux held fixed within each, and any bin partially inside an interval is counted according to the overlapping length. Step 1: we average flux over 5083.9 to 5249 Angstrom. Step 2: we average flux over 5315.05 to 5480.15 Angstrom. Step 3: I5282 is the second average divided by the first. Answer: 1.1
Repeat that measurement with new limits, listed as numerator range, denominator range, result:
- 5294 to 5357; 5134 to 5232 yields 1.15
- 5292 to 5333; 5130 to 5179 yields 1.19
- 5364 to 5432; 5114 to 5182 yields 1.14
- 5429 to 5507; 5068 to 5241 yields 1.12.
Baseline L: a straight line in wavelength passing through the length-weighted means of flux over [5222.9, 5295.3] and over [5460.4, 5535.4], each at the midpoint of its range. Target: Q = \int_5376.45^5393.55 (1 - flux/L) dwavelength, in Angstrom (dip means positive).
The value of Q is -1.3 Angstrom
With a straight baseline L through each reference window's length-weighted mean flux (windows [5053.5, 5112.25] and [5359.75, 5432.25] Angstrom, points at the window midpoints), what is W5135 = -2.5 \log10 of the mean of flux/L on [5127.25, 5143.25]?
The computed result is 0.05 mag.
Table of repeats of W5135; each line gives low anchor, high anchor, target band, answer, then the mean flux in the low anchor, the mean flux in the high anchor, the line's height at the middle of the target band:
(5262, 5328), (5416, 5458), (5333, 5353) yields 0.003 mag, 12.2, 12.6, 12.3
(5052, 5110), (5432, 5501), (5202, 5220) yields 0.026 mag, 11.8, 12.6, 12.1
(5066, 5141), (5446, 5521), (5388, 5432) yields 0.018 mag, 11.6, 12.5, 12.3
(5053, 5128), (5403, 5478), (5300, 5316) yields -0.072 mag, 11.8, 12.6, 12.3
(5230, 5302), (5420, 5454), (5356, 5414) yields 0.008 mag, 11.8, 12.7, 12.4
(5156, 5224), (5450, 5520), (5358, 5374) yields -0.047 mag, 10.6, 12.4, 11.7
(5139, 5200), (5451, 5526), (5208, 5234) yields -0.107 mag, 10.4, 12.4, 10.8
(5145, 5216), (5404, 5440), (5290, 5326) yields -0.127 mag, 10.6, 12.3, 11.5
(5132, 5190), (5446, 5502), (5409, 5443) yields -0.021 mag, 10.5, 12.6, 12.2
